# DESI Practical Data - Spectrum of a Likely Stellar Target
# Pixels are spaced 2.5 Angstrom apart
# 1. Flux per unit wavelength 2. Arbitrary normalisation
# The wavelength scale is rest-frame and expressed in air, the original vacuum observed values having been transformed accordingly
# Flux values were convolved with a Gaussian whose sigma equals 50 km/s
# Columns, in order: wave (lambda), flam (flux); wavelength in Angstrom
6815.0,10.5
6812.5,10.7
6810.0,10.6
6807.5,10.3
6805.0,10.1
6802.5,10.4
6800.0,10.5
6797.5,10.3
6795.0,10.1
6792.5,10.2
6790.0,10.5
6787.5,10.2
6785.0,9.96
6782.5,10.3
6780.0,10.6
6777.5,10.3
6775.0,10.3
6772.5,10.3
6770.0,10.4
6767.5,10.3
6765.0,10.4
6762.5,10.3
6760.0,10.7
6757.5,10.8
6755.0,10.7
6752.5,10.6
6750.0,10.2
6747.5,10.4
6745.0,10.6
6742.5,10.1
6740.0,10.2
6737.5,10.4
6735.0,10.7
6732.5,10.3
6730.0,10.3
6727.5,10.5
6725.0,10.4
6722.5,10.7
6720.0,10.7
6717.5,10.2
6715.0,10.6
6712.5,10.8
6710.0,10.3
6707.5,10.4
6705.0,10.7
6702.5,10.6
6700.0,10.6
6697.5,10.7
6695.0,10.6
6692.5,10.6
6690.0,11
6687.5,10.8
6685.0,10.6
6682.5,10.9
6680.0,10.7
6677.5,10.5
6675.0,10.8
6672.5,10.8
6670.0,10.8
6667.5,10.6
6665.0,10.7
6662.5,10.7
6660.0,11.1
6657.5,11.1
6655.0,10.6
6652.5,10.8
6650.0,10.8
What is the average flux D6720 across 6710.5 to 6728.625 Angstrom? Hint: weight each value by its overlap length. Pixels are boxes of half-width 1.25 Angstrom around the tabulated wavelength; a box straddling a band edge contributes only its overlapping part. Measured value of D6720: 10.5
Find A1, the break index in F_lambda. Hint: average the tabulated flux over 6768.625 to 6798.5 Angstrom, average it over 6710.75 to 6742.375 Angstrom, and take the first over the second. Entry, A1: 0.98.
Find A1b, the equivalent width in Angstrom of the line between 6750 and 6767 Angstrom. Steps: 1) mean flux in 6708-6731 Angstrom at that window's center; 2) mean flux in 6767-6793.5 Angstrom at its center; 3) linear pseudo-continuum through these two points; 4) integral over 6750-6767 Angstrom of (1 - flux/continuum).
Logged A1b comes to -0.3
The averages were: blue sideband 10.5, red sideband 10.3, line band 10.5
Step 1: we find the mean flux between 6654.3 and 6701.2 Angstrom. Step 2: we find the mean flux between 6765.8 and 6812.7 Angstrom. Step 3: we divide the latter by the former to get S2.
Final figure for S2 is 1.0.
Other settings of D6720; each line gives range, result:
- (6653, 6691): 10.8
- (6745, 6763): 10.5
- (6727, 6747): 10.4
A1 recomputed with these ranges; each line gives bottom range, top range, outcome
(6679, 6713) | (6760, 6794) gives 0.97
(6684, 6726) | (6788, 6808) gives 0.97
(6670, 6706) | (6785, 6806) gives 0.96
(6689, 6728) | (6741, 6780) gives 0.99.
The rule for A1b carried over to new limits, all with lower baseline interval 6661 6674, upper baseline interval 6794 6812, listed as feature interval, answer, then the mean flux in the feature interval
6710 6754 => 0.41 Angstrom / 10.5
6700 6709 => 0.05 Angstrom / 10.6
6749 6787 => 0.14 Angstrom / 10.4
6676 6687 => 0.00 Angstrom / 10.7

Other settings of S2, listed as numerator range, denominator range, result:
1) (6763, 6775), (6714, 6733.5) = 0.99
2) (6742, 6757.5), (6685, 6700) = 0.98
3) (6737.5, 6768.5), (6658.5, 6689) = 0.97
